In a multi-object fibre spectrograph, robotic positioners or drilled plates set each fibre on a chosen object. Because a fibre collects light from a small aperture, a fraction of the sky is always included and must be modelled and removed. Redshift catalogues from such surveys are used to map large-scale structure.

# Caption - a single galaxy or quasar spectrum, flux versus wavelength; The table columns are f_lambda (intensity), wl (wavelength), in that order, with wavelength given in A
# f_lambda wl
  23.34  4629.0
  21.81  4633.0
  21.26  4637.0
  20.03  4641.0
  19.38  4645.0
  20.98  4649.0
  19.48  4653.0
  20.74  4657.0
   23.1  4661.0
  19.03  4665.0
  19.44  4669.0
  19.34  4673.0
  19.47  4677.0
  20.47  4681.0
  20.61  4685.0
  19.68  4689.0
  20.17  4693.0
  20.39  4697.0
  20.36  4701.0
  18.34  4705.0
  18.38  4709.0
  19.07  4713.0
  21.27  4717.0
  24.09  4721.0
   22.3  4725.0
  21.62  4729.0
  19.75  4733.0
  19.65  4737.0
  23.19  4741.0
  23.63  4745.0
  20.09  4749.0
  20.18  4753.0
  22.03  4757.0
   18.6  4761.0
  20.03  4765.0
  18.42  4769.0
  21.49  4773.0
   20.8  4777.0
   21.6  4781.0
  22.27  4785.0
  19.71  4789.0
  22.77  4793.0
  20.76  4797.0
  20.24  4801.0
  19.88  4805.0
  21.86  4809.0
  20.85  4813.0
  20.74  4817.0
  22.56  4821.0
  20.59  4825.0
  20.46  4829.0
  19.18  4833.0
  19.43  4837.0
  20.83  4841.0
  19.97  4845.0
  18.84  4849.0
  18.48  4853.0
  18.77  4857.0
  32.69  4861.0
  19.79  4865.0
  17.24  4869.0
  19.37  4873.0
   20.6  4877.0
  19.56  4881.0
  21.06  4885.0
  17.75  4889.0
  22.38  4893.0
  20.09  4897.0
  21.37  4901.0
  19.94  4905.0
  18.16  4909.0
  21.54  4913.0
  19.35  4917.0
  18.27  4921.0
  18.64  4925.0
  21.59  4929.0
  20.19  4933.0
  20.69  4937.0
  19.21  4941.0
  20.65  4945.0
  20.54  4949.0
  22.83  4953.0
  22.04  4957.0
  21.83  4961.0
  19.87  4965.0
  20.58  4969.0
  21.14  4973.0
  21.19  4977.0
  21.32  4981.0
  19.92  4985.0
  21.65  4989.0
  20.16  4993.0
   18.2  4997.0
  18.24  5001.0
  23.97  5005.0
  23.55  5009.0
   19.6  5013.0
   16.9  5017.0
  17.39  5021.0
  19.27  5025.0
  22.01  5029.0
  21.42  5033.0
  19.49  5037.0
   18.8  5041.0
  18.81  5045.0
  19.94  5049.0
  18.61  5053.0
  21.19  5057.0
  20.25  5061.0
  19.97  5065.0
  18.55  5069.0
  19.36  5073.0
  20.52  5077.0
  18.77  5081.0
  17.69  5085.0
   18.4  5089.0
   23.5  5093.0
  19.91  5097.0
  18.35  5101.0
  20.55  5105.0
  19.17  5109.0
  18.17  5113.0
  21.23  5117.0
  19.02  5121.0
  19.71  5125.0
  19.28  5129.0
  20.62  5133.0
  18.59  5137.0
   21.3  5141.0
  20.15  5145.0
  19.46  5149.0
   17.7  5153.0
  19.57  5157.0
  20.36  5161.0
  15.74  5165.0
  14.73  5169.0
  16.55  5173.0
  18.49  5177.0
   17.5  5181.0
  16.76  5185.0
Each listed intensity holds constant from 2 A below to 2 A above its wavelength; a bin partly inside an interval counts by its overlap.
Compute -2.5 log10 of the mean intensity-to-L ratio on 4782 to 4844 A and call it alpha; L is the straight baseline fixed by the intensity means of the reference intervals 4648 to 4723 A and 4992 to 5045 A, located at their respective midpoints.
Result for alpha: -0.04 mag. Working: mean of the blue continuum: 20.2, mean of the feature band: 20.8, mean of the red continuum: 19.9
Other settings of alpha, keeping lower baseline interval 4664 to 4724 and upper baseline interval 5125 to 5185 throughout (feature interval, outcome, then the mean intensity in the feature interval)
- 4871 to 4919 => -0.04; 20.1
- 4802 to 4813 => -0.06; 20.8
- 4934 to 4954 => -0.08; 20.7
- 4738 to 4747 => -0.16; 23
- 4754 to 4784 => -0.04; 20.5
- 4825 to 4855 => 0.00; 19.7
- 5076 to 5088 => 0.00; 18.8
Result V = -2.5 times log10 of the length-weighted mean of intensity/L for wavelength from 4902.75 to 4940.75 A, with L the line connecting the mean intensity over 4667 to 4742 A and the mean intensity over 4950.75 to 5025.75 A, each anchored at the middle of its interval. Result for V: 0.04 mag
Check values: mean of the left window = 20.4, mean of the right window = 20.5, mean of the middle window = 19.8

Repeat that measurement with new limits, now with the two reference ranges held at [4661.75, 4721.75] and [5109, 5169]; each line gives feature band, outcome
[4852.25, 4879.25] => -0.076 mag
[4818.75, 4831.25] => -0.075 mag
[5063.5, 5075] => 0.003 mag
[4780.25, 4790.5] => -0.074 mag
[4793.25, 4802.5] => -0.061 mag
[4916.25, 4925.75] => 0.050 mag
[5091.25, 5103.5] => -0.069 mag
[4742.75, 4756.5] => -0.080 mag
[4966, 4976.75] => -0.072 mag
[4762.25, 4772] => 0.025 mag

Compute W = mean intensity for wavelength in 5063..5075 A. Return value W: 19.3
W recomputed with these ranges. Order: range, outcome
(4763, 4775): 20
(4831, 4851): 19.6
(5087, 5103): 20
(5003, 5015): 22.4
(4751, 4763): 20.3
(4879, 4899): 20.2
